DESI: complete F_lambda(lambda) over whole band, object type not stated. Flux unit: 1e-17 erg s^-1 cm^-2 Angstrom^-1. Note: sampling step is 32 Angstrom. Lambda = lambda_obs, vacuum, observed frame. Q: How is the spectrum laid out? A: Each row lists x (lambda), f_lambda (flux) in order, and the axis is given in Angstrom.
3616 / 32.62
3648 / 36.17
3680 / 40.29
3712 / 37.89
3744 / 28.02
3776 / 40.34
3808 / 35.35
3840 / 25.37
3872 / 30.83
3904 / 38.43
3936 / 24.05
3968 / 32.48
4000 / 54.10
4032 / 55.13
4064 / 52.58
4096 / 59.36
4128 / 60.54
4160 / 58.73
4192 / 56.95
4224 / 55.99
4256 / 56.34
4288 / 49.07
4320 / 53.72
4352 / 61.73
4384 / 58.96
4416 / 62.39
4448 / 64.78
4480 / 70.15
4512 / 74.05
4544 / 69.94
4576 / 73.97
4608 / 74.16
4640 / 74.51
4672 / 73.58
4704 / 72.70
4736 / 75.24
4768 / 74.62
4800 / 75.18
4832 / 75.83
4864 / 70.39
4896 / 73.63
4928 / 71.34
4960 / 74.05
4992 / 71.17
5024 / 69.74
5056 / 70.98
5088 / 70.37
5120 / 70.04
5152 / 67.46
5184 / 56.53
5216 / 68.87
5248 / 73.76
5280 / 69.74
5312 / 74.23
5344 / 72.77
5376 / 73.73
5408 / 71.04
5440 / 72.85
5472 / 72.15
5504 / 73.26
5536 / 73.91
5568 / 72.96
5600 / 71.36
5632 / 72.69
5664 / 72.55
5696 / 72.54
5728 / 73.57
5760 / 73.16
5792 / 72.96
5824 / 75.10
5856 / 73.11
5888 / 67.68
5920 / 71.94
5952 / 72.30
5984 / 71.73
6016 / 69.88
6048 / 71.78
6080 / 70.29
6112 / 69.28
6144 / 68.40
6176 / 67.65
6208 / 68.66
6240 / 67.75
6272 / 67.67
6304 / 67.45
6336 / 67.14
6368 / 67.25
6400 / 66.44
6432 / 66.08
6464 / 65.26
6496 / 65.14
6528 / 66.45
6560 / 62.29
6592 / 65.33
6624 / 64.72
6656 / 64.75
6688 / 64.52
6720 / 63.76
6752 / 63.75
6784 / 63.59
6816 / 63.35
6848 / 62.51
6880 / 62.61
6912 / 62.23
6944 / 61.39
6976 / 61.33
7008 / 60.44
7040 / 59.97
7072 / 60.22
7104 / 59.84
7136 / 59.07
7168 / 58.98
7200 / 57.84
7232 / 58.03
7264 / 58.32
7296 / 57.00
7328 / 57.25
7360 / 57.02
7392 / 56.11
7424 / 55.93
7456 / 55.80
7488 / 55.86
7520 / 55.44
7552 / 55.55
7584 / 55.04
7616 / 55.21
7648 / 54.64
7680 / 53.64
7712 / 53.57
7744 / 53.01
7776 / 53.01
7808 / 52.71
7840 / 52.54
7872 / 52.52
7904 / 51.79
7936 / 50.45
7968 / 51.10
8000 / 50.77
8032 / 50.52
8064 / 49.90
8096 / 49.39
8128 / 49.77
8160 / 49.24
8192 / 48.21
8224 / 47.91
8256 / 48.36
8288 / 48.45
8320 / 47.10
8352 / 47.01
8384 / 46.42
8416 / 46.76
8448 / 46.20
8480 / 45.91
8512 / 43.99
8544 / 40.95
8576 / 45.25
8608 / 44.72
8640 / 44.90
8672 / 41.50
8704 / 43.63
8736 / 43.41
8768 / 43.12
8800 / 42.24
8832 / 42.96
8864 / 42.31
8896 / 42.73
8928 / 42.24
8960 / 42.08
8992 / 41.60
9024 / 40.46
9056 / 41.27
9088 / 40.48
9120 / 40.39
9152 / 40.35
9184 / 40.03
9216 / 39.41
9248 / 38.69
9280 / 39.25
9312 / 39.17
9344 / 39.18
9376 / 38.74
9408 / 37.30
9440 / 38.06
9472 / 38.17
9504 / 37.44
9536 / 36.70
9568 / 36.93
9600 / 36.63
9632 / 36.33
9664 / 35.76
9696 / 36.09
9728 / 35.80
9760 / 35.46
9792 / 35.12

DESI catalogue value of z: 0.00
